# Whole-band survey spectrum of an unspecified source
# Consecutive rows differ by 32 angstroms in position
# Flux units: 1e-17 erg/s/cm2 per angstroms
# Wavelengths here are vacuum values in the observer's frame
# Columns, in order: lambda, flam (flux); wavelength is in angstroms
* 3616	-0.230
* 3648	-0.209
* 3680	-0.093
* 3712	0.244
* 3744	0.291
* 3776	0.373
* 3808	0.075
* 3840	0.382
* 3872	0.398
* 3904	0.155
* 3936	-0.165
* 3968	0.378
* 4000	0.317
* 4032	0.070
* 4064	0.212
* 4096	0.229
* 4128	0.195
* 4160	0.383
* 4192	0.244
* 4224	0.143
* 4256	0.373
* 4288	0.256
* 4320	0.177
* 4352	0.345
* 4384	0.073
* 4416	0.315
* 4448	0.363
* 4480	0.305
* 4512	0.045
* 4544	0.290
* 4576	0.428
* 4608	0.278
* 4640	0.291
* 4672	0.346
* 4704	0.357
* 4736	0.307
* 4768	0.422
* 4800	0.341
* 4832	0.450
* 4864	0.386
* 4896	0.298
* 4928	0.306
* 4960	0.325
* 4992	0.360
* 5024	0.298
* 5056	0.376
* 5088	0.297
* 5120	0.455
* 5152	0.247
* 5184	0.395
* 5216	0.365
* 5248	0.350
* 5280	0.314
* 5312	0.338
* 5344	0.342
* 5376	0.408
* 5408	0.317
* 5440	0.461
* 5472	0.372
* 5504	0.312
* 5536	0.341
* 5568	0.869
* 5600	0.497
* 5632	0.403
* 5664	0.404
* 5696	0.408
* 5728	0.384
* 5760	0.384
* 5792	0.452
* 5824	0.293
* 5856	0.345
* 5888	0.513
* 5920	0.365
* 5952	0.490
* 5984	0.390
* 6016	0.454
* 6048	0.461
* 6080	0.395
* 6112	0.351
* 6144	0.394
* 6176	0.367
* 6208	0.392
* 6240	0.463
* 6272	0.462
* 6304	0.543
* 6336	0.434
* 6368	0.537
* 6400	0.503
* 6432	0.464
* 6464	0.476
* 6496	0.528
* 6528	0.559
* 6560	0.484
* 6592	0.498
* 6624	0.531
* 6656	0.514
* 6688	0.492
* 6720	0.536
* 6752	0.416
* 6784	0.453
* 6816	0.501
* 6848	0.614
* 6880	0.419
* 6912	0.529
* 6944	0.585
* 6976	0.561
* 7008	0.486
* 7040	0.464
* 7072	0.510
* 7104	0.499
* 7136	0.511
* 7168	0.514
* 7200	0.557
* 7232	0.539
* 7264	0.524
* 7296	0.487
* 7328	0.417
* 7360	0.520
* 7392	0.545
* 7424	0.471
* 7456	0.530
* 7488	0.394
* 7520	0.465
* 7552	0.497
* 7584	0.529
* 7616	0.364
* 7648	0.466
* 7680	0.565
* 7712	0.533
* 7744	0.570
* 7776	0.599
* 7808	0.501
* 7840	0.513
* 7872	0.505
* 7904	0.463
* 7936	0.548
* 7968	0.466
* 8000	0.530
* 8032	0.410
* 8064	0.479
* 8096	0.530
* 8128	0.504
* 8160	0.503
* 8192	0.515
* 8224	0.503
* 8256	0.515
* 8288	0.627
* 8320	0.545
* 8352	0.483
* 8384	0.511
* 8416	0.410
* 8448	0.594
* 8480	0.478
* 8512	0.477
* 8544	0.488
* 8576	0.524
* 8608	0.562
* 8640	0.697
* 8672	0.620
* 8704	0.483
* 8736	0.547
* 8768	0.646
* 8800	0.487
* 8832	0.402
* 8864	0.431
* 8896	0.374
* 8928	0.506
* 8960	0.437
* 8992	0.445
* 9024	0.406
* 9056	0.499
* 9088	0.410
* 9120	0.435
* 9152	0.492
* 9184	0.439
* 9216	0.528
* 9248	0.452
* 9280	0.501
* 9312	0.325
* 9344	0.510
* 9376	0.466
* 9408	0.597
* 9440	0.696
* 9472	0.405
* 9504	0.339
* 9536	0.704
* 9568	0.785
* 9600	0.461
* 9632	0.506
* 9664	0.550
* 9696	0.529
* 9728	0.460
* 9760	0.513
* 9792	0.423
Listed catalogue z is 0.444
